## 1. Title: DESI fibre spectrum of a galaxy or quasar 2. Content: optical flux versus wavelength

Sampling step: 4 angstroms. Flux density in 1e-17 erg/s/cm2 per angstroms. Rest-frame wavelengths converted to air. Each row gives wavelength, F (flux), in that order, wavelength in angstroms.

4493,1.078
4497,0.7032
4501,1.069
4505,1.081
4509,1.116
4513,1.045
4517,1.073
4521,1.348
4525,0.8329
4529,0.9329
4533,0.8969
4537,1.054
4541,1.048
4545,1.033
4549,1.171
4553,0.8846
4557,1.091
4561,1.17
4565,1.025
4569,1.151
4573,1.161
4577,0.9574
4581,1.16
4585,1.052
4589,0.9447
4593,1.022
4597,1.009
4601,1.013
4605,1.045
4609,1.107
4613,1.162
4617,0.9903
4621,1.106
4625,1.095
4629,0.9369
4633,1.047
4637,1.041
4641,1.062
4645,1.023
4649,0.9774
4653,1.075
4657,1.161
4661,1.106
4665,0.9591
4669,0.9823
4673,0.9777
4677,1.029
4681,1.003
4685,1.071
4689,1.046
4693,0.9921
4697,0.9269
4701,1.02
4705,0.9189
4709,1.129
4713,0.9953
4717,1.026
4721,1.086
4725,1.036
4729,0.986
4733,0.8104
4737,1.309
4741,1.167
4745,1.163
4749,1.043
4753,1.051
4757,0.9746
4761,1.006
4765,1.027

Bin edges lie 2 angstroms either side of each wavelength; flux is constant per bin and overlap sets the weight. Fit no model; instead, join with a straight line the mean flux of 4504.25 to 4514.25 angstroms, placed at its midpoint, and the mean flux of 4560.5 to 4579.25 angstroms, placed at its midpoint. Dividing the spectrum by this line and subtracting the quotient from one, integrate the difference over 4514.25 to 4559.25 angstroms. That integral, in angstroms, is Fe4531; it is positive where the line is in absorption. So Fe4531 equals 2.1 angstroms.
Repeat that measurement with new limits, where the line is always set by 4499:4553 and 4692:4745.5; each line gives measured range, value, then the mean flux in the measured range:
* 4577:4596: 0.2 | 1.03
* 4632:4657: -0.1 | 1.05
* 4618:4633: 0.0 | 1.04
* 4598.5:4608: 0.1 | 1.04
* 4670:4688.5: 0.3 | 1.02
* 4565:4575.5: -0.8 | 1.12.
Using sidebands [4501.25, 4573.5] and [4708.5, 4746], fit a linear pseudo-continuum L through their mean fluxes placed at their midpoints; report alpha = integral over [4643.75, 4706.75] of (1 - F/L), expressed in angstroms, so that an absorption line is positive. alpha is 2.8 angstroms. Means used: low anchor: 1.06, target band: 1.02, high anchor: 1.07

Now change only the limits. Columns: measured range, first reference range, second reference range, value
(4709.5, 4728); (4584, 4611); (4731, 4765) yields 0.27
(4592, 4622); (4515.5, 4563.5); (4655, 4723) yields -0.60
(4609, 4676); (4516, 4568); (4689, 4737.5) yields -1.31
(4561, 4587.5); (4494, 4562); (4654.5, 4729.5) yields -1.52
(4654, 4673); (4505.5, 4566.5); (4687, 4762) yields -0.09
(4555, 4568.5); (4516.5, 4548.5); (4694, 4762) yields -0.90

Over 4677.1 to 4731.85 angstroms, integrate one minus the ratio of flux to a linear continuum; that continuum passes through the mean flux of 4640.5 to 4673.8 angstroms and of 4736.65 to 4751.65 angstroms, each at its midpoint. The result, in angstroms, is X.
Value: 4.1 angstroms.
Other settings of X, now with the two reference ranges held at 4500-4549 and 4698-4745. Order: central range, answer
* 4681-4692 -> 0.0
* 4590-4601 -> 0.4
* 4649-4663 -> -0.6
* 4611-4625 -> -0.5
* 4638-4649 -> 0.2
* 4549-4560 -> 0.1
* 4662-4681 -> 0.9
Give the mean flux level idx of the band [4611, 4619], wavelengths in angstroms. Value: 1.08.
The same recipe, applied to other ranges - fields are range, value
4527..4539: 0.961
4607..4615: 1.13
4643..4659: 1.06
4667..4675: 0.98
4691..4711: 0.997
